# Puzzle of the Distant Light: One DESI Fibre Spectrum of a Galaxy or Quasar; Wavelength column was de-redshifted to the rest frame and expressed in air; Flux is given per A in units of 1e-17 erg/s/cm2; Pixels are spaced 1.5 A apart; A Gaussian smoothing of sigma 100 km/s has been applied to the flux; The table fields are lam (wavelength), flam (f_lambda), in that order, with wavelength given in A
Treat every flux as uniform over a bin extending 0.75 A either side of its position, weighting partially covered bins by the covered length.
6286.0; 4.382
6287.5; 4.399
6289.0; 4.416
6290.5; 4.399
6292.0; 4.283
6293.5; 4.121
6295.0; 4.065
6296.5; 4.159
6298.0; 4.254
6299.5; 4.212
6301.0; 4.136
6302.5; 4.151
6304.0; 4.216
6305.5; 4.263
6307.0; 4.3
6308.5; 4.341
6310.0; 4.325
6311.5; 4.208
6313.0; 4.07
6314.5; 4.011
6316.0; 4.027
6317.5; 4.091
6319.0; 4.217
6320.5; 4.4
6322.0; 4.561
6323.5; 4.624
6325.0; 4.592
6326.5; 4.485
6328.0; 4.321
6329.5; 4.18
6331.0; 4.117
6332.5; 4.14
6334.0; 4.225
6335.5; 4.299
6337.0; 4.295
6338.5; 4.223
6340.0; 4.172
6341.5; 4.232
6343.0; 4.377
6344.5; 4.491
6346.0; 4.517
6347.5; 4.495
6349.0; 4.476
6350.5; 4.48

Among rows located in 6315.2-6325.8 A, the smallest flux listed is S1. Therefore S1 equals 4.027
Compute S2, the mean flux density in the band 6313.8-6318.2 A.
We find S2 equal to 4.04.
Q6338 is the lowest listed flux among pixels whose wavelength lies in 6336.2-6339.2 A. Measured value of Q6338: 4.223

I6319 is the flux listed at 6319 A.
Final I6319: 4.217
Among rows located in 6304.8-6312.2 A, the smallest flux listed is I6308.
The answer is 4.208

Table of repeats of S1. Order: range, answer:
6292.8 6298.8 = 4.065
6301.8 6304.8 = 4.151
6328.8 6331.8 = 4.117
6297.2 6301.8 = 4.136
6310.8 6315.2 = 4.011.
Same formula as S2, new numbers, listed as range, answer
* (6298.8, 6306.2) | 4.2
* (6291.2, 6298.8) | 4.18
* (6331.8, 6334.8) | 4.19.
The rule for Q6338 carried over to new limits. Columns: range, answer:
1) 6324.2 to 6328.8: 4.321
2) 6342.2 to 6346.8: 4.377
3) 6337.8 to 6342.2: 4.172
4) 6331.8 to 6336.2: 4.14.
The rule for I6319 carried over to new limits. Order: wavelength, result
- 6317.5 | 4.091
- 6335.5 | 4.299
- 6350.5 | 4.48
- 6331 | 4.117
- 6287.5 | 4.399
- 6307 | 4.3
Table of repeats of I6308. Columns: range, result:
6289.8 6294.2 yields 4.121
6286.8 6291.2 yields 4.399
